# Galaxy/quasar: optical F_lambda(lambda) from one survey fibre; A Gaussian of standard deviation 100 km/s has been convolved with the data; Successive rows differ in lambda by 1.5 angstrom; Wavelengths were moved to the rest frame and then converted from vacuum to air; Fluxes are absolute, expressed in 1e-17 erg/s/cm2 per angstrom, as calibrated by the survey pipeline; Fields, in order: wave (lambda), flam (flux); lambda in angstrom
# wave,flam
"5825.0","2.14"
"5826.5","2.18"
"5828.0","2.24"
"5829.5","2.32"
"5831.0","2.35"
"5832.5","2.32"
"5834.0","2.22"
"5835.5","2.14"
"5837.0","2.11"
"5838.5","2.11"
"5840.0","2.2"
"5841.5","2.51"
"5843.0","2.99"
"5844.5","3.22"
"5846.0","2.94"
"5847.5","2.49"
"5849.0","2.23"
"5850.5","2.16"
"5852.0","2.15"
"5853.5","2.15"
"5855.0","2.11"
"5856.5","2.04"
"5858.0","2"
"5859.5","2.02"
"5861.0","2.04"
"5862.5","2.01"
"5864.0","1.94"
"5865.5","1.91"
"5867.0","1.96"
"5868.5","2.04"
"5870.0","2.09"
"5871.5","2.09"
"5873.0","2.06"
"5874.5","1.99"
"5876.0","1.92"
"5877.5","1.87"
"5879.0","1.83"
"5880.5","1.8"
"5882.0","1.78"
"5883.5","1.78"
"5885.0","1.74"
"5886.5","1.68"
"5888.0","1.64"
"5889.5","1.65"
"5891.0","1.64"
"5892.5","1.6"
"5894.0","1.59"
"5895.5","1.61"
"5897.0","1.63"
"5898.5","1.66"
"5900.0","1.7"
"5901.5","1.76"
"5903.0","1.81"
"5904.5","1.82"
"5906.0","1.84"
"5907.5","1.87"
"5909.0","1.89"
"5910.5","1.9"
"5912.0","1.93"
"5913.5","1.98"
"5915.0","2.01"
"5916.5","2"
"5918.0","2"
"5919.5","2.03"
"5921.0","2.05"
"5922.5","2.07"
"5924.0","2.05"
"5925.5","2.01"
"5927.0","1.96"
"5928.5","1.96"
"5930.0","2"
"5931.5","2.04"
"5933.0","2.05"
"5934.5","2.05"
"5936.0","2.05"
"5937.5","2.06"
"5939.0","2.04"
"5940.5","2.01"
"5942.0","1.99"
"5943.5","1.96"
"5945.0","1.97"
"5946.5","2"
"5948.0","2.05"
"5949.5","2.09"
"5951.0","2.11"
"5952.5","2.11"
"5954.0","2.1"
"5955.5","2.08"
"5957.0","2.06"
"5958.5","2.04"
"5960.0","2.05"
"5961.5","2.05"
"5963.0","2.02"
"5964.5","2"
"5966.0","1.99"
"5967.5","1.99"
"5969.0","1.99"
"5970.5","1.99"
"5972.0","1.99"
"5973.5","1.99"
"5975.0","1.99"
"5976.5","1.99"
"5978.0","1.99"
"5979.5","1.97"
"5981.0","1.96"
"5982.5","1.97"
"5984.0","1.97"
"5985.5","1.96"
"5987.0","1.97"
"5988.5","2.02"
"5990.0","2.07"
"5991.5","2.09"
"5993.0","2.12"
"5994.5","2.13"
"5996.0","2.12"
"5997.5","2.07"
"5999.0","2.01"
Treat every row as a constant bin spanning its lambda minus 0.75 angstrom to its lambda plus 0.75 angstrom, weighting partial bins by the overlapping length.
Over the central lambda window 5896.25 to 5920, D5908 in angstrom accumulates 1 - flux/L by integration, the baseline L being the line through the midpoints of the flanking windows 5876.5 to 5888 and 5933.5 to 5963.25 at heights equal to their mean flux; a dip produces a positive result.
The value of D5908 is 0.3 angstrom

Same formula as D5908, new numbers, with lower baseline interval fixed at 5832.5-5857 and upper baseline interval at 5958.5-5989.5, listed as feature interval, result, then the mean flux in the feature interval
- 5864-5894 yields 5.6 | 1.84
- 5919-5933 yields 0.7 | 2.02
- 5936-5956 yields 0.3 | 2.04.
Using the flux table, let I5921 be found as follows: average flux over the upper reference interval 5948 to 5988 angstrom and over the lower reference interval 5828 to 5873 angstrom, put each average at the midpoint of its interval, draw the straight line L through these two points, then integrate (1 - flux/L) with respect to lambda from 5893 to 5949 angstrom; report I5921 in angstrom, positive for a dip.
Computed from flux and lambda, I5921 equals 4.6 angstrom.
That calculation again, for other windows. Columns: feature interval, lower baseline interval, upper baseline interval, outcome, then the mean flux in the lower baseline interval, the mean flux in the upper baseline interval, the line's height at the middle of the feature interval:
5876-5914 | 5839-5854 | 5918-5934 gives 7.65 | 2.5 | 2.02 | 2.21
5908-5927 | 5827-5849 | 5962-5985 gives 1.57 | 2.43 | 1.99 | 2.17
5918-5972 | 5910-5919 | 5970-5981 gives -1.37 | 1.97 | 1.99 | 1.98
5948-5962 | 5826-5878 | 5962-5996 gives -0.20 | 2.21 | 2.01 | 2.05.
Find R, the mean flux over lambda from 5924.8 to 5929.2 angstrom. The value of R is 1.98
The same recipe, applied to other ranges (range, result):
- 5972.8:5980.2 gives 1.99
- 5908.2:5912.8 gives 1.91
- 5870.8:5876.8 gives 2.01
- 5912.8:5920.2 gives 2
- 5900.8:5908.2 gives 1.82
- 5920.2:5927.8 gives 2.03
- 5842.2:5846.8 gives 3.04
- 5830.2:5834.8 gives 2.3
